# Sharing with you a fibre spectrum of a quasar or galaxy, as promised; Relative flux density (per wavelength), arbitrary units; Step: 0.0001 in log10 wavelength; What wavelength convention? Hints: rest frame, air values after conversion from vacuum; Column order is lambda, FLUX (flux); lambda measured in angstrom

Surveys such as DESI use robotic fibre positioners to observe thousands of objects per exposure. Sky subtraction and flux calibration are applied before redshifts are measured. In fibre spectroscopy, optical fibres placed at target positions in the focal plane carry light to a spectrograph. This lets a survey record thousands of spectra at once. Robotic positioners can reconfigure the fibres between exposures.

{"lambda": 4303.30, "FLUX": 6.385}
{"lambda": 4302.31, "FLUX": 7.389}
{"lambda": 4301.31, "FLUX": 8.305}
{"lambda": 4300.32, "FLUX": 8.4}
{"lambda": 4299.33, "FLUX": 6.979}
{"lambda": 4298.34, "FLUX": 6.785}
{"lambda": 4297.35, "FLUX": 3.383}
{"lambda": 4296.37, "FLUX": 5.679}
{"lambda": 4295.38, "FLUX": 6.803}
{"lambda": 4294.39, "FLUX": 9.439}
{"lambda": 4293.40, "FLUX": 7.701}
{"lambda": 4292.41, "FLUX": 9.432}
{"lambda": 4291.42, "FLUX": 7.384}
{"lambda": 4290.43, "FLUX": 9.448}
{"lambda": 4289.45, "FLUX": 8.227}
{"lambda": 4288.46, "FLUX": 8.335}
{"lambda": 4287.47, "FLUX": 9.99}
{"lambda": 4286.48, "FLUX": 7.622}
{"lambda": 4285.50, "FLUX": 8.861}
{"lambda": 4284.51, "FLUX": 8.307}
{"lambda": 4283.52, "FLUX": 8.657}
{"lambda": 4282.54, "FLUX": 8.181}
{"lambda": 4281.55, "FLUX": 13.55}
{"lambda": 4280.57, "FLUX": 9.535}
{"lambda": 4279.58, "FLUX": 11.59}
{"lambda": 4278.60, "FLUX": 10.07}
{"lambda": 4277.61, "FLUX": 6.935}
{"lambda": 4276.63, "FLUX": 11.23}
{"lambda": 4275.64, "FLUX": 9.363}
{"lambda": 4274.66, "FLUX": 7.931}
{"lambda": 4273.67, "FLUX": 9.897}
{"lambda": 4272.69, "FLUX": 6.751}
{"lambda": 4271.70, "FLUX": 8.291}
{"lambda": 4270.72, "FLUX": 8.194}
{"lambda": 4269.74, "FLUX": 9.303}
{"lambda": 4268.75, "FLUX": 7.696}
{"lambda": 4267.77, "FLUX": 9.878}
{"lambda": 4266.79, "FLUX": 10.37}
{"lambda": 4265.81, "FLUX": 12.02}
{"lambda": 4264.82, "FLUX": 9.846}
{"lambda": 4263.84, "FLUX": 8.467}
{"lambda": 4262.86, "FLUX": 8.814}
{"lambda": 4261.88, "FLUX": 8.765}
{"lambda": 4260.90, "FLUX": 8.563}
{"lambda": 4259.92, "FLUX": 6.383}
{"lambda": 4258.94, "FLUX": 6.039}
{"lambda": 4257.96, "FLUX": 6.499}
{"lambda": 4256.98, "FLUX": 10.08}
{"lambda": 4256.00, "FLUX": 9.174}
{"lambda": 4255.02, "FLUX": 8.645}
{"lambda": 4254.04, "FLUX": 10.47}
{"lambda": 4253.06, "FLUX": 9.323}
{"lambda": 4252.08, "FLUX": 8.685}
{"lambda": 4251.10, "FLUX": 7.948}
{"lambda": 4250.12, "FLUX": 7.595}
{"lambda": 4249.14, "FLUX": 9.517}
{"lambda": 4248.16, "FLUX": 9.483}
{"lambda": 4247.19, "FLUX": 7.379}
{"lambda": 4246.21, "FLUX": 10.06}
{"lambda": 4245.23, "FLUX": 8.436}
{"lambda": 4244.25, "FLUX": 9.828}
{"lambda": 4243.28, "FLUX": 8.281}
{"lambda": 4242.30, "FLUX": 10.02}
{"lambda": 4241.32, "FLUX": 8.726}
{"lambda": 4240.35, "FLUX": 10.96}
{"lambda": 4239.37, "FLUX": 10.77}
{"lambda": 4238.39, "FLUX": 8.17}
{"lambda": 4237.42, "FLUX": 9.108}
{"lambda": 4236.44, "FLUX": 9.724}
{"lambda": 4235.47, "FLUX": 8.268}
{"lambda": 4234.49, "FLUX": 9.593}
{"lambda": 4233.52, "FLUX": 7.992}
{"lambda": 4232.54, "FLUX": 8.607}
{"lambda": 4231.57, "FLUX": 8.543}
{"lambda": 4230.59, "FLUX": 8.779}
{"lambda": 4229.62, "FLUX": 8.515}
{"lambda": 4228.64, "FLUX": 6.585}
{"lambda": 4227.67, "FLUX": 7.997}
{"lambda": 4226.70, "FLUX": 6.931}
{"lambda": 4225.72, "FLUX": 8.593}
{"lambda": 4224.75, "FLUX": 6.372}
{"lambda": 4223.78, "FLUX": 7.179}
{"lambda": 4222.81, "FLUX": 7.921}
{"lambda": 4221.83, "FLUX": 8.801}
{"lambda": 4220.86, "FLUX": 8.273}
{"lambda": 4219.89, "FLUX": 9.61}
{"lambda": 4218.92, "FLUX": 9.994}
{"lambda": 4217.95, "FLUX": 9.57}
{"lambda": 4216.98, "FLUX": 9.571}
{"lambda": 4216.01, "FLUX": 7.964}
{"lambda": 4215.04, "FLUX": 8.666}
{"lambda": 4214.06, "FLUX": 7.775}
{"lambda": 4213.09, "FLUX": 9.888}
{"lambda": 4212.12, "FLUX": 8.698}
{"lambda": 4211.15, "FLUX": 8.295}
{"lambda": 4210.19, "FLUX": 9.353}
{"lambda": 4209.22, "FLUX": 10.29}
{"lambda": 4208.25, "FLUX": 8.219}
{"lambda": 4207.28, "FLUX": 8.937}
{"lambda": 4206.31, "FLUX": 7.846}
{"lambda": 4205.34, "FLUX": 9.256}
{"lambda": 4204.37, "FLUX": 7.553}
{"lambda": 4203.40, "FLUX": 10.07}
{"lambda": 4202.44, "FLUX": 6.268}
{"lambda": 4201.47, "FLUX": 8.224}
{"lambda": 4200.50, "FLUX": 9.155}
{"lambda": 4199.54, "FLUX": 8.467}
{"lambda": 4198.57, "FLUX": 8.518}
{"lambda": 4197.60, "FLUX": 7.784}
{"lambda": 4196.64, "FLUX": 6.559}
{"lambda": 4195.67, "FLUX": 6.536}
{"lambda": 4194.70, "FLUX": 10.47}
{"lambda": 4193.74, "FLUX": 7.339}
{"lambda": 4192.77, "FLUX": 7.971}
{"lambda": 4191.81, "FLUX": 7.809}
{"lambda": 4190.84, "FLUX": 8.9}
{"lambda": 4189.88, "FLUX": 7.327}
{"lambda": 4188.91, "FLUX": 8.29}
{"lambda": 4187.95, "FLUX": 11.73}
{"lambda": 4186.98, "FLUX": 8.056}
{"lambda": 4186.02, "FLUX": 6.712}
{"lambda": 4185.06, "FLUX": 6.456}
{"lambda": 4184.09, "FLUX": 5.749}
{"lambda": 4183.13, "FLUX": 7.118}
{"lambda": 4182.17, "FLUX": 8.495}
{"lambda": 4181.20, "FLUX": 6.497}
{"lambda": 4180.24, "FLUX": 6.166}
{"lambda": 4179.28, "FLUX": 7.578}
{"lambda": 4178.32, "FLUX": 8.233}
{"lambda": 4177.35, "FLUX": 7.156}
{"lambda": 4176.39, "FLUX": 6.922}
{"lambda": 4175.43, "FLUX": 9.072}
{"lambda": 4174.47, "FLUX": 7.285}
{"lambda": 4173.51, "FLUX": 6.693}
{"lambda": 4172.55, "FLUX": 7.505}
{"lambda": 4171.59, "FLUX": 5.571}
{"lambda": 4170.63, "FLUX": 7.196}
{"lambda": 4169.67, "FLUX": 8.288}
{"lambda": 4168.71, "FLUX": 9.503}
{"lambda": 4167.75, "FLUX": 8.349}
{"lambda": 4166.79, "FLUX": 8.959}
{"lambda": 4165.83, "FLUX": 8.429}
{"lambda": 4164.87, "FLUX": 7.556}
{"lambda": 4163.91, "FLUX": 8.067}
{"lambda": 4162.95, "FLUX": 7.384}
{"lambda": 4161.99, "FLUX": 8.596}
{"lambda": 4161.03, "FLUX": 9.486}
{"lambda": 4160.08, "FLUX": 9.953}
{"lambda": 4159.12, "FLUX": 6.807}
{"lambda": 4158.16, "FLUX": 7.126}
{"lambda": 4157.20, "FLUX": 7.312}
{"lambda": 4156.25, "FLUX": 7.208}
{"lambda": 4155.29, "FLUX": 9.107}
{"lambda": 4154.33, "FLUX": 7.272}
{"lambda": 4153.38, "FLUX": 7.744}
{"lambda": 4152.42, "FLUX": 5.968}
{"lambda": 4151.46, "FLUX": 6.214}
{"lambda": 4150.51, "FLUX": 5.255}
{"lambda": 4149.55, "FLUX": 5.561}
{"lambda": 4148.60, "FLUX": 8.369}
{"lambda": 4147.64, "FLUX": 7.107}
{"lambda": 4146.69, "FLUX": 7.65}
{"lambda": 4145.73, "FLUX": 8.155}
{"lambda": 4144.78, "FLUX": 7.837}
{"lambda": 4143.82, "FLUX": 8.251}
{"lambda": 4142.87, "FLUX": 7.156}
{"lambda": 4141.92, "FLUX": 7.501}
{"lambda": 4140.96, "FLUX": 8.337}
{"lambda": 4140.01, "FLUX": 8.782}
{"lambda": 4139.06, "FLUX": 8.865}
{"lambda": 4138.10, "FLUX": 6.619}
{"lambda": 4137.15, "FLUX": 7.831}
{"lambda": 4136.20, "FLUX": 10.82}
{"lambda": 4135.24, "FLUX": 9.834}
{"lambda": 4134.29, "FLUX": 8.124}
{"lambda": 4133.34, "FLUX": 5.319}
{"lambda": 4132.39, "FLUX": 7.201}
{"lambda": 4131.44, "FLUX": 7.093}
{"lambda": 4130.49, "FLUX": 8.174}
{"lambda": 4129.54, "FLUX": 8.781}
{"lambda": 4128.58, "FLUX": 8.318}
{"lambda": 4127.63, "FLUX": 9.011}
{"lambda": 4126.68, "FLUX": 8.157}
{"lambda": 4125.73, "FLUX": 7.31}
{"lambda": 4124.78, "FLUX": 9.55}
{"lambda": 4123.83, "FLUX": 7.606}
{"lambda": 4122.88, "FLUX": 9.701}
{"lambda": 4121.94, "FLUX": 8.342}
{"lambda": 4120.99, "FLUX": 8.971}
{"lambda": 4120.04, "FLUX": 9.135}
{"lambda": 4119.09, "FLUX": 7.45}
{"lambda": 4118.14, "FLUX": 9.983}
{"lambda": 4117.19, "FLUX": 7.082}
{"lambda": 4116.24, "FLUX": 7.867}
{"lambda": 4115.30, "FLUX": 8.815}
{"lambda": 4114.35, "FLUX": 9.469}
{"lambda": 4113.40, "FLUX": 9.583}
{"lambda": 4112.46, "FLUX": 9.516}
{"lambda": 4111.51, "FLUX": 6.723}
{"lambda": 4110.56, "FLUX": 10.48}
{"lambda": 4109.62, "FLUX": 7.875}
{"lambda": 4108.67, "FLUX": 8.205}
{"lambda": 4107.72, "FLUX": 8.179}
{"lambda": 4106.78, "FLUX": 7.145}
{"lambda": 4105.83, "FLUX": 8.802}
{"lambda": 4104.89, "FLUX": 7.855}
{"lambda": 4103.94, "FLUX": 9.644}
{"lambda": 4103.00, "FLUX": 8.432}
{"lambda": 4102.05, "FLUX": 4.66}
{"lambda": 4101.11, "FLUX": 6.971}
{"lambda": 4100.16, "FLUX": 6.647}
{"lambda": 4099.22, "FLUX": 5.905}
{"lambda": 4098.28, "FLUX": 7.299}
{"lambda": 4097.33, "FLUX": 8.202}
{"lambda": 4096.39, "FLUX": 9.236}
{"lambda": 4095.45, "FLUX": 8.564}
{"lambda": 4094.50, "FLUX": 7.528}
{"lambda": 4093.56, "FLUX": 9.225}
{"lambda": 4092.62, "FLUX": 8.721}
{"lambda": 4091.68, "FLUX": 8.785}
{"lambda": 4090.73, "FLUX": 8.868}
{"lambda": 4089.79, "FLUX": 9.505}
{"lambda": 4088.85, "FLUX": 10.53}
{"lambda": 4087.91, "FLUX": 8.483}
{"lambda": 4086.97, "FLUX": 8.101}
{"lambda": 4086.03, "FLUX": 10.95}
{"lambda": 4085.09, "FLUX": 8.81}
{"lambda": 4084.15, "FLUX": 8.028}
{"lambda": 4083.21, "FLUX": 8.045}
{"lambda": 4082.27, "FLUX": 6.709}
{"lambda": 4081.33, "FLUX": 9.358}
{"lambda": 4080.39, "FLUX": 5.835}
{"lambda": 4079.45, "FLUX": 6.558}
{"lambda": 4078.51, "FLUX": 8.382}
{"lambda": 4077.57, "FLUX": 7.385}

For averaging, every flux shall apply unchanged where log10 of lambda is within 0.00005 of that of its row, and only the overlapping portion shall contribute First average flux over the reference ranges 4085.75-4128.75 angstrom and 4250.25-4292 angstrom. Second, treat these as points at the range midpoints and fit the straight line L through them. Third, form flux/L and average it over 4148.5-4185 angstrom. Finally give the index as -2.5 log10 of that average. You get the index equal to 0.15 mag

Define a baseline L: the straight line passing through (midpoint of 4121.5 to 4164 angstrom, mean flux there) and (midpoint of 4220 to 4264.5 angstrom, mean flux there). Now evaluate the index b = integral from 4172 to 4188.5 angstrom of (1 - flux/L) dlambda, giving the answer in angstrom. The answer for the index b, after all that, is 1.3 angstrom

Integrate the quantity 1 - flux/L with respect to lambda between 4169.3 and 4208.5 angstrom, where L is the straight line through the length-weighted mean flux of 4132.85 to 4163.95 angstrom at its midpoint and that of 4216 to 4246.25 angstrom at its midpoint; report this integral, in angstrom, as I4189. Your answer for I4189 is 2.1 angstrom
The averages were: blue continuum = 7.74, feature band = 7.8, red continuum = 8.74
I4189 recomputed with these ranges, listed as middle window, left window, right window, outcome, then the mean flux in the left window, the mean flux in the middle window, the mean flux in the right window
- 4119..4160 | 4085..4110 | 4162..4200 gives 0.8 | 8.26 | 7.86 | 7.77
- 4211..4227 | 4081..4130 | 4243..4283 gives 0.6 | 8.4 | 8.49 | 9.01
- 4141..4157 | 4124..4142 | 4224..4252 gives 1.9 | 8.19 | 7.3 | 8.66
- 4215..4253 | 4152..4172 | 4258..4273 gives -1.4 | 7.91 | 8.7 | 8.59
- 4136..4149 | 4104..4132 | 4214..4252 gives 0.7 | 8.47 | 8.03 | 8.68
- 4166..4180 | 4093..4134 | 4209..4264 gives 1.1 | 8.14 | 7.73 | 8.67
